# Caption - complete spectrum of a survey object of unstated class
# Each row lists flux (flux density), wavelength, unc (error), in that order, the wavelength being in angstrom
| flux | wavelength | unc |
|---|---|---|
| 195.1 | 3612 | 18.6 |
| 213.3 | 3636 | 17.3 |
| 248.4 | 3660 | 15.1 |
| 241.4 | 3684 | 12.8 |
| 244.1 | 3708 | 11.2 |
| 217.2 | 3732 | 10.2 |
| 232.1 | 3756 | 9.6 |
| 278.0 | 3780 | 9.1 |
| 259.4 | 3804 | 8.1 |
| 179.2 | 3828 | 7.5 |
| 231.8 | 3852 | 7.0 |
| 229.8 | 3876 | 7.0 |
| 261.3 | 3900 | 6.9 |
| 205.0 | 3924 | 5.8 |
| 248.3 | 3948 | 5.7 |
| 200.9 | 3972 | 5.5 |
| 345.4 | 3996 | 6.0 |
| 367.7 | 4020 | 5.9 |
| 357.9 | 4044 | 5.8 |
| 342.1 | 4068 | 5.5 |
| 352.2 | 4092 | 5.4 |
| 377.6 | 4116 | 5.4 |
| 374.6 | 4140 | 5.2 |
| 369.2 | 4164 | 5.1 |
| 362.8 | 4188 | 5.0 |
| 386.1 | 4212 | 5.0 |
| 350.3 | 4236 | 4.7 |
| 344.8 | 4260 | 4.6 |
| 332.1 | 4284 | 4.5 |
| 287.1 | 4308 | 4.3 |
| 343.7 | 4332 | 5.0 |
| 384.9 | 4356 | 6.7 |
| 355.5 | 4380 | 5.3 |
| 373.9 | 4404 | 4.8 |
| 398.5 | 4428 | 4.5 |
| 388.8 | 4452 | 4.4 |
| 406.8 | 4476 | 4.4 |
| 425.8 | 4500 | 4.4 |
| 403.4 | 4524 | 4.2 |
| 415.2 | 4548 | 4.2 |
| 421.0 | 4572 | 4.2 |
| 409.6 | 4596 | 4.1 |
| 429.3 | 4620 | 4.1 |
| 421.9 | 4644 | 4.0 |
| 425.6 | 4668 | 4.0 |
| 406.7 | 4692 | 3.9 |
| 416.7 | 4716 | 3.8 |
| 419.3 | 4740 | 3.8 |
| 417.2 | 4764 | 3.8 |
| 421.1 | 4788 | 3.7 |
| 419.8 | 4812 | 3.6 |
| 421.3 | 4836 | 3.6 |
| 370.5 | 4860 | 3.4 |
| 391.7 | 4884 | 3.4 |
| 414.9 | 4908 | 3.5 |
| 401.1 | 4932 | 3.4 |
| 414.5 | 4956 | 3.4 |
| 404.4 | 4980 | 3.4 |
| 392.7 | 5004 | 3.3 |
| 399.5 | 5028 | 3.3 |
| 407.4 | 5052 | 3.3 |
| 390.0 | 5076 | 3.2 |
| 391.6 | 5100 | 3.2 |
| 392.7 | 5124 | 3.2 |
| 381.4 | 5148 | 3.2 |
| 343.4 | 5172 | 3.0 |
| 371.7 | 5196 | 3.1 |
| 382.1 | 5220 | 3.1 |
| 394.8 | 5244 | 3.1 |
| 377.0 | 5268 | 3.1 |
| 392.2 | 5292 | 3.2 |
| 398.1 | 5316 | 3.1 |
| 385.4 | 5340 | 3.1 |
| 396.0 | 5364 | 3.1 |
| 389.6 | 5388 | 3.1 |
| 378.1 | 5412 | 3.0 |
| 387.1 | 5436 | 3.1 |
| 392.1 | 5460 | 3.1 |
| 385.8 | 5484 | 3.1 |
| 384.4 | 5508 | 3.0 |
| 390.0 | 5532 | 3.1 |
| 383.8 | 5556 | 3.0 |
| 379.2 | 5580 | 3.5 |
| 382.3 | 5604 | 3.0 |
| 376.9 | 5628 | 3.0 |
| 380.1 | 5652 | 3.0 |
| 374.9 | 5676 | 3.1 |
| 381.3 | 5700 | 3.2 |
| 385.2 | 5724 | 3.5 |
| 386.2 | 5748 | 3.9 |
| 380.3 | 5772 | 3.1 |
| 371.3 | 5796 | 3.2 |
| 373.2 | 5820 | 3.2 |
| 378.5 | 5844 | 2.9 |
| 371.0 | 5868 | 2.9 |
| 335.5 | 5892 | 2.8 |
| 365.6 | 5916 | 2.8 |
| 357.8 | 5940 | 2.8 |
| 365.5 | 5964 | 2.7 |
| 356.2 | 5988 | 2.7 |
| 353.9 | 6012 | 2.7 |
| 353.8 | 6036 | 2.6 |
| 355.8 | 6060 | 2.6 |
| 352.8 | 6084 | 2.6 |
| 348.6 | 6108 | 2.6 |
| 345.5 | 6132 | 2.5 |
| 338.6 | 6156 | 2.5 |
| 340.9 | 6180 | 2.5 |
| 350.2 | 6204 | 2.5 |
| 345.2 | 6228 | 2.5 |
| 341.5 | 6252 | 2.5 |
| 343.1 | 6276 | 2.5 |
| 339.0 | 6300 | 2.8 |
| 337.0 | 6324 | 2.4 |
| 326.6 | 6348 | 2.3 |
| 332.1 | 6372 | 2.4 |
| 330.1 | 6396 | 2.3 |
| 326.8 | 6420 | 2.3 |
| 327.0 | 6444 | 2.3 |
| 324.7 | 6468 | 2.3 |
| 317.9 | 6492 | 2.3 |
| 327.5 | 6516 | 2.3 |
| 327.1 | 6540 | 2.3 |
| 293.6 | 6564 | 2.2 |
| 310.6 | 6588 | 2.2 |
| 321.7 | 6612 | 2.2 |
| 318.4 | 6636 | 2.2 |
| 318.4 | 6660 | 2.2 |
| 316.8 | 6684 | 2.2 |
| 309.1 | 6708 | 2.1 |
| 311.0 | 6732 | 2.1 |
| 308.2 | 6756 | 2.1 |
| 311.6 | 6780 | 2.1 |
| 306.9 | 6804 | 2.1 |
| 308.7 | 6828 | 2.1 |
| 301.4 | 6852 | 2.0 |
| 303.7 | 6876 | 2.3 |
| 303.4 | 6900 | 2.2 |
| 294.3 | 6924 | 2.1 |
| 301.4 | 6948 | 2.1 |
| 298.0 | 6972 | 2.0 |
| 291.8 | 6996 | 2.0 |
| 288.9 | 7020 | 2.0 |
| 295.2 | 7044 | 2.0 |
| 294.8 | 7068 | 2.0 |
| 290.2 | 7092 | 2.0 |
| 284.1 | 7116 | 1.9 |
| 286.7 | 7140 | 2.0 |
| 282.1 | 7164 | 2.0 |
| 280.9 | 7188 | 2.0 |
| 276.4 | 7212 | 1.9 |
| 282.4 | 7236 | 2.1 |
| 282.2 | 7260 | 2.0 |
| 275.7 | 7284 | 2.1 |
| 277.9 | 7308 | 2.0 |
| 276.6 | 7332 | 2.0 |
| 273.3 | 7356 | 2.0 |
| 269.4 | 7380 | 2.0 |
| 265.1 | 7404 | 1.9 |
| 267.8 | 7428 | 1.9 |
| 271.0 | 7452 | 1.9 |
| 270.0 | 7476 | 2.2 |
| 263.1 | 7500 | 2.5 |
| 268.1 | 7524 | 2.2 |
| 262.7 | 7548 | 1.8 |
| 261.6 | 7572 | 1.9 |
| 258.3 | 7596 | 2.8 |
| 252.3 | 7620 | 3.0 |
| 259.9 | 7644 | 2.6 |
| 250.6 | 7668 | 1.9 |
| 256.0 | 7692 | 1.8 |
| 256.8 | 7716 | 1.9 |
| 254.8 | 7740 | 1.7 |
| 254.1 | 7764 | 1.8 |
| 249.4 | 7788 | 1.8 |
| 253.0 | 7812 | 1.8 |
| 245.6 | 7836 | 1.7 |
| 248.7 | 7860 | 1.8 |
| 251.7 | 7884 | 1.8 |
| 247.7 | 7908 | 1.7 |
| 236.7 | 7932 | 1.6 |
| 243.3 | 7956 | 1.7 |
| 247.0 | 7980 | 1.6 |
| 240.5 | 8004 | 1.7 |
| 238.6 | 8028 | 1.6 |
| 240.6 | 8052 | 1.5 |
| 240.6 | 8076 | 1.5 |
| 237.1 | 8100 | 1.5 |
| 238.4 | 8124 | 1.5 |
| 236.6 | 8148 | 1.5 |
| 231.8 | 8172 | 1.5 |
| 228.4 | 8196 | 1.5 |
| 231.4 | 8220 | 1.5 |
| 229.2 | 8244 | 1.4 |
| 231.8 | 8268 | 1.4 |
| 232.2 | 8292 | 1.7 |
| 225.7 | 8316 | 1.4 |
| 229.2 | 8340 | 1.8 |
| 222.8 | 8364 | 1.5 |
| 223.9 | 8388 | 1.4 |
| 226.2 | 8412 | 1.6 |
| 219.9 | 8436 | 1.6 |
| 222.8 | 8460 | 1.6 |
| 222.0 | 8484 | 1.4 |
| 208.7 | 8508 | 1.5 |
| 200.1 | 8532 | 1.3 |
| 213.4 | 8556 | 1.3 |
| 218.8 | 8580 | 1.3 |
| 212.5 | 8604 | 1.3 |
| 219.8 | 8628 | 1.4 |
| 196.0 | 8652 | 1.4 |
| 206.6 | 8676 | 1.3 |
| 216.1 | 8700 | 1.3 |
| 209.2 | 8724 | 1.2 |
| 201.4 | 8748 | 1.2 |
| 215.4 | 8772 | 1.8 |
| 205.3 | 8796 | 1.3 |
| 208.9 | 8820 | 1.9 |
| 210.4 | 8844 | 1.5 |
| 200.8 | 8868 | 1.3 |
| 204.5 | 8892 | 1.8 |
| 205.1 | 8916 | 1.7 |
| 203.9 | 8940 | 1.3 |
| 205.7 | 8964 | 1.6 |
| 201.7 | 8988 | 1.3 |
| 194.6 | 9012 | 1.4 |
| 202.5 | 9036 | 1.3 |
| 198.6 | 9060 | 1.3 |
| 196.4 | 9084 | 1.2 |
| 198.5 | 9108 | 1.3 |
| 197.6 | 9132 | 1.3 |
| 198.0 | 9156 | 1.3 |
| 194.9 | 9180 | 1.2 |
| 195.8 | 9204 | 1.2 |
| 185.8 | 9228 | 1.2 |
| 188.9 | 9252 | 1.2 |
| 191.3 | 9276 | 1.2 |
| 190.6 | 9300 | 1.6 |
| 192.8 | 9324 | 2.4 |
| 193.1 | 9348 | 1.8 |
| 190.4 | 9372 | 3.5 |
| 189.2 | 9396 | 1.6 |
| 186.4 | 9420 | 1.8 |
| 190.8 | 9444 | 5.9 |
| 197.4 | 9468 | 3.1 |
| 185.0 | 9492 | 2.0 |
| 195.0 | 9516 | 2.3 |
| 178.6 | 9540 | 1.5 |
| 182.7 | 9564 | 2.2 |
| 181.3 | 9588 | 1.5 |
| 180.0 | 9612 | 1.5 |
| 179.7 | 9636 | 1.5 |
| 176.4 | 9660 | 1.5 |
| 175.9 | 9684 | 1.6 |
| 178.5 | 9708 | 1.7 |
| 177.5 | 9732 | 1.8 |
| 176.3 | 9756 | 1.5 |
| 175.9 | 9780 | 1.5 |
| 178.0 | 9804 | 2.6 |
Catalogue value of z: 0.00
